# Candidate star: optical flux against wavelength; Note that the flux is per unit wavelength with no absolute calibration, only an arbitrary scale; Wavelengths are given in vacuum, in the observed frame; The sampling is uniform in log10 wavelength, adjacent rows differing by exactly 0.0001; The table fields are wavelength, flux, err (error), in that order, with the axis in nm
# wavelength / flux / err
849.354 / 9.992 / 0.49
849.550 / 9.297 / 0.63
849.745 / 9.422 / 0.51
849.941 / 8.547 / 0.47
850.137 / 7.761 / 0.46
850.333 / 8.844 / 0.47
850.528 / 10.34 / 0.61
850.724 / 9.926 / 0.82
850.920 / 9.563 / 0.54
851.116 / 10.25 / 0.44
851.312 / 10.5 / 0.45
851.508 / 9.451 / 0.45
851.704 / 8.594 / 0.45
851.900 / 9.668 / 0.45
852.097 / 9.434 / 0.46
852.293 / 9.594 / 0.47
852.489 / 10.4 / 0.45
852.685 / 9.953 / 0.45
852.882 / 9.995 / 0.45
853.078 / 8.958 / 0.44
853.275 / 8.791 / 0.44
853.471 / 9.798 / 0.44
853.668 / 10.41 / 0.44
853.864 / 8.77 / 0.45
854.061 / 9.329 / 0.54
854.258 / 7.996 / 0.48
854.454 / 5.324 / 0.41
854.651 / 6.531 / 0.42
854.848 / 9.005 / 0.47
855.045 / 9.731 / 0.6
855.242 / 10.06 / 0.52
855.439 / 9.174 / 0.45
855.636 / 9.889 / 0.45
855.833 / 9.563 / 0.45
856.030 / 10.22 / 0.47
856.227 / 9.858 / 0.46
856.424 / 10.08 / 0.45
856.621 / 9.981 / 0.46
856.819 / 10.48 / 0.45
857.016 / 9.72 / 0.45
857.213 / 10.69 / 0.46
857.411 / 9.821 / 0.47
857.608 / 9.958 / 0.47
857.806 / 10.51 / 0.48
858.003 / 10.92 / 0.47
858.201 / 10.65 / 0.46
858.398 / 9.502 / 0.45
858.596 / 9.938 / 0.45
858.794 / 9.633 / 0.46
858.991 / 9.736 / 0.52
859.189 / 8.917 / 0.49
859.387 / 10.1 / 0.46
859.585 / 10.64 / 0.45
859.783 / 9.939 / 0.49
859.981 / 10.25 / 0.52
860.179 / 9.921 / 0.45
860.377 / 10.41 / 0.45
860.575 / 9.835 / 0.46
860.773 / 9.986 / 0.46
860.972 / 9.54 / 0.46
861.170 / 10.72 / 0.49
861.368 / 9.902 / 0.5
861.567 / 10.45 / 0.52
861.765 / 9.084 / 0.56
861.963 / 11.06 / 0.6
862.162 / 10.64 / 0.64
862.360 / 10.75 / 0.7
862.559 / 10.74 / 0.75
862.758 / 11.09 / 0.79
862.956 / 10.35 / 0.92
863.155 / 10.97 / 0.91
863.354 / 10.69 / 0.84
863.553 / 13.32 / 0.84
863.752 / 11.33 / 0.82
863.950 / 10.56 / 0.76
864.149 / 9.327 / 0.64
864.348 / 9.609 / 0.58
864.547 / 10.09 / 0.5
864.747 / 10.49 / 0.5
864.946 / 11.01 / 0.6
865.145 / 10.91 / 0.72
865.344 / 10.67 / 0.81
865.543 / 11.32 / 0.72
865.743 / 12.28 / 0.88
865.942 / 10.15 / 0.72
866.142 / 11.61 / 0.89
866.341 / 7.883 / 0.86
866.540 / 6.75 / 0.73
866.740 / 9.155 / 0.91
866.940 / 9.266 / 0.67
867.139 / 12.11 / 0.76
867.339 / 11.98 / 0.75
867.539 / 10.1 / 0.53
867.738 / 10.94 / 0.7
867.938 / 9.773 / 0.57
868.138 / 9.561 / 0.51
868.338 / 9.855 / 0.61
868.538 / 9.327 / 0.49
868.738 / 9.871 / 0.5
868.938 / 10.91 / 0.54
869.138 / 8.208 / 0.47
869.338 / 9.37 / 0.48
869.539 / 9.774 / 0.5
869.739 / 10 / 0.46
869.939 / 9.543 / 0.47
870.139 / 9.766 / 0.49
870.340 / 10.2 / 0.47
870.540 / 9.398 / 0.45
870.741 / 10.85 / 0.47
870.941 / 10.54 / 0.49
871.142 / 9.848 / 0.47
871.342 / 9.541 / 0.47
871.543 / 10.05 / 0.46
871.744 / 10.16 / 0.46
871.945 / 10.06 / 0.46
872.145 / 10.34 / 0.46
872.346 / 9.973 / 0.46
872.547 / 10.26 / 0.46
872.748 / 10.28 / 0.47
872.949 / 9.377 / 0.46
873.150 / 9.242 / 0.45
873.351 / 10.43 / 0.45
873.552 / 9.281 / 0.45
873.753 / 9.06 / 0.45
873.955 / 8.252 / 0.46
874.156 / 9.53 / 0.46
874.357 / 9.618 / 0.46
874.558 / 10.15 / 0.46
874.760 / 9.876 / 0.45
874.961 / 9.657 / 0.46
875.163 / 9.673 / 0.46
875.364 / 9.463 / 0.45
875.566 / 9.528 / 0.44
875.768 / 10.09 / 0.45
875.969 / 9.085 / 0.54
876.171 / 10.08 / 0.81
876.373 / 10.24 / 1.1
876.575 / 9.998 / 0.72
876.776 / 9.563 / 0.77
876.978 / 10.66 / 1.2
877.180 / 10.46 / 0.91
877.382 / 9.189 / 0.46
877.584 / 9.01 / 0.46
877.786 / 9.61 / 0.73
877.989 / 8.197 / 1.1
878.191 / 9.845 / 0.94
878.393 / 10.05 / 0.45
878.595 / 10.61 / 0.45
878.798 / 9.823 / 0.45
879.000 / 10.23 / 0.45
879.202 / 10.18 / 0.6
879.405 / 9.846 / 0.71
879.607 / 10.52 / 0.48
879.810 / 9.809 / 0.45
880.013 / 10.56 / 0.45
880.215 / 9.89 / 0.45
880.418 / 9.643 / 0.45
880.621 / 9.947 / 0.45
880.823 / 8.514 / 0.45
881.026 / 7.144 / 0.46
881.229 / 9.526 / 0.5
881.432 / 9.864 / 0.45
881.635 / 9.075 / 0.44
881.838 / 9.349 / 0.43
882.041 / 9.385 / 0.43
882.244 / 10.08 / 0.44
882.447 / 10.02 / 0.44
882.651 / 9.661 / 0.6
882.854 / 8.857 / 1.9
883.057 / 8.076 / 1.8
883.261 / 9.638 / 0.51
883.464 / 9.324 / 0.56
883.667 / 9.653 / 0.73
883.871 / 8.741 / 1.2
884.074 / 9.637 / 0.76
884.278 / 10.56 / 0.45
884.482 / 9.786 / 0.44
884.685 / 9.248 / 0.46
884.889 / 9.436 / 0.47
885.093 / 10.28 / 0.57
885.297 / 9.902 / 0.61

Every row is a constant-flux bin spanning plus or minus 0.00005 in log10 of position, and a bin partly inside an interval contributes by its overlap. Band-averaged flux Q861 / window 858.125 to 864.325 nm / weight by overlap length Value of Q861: 10.3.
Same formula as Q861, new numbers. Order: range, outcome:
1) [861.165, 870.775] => 10.3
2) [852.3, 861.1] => 9.66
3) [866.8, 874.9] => 9.91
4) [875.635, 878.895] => 9.78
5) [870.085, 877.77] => 9.81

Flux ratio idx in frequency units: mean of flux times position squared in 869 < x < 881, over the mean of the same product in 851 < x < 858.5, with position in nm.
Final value 1.07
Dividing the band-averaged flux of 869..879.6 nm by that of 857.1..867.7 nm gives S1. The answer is 0.9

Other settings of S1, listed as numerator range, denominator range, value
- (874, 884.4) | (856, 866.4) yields 0.93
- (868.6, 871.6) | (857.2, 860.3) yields 0.98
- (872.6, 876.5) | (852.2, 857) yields 1.03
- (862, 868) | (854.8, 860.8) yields 1.06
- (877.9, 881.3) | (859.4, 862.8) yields 0.94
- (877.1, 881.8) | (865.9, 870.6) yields 0.98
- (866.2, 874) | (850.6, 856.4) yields 1.05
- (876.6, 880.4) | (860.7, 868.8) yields 0.95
